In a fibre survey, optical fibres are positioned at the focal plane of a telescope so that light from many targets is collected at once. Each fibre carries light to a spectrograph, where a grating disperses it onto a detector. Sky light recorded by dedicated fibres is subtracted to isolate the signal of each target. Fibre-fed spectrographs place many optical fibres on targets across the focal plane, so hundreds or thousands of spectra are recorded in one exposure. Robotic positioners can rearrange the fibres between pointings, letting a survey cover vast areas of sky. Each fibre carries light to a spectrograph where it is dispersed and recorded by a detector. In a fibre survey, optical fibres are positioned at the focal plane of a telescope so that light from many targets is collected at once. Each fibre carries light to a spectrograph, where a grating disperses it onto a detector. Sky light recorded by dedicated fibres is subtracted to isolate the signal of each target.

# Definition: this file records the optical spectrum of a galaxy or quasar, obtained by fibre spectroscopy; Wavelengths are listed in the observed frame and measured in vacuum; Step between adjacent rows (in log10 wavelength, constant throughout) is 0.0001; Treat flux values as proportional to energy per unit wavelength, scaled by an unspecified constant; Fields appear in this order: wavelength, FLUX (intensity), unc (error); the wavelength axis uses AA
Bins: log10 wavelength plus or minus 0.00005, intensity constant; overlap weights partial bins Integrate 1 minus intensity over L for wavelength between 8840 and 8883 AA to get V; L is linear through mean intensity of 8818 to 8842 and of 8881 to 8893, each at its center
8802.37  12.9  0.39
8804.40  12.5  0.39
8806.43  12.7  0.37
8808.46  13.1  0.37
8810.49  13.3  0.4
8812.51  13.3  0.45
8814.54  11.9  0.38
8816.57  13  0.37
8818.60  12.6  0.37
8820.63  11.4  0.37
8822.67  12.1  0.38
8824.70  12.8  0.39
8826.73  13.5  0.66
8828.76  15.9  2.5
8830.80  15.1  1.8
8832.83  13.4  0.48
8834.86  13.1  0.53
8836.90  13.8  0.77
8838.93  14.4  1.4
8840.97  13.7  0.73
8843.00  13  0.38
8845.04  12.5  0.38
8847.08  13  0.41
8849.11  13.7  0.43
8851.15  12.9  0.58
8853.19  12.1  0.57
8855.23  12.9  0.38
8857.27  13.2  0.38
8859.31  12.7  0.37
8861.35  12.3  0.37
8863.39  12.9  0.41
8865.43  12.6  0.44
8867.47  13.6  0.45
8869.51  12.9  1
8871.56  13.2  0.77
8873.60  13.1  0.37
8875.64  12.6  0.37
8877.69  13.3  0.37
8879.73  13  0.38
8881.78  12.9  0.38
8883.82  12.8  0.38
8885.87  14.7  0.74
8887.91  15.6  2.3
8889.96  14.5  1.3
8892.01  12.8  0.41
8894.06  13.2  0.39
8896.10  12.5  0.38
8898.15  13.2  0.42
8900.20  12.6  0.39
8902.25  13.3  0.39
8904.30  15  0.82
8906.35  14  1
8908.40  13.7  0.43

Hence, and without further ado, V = 2.41 AA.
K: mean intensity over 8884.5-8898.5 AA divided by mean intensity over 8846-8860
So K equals 1.07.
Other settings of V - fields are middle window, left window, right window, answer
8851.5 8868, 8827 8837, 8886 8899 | 1.5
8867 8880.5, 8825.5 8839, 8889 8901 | 0.4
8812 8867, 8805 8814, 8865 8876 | -0.3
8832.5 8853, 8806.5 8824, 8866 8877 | -0.8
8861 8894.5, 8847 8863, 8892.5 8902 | -1.1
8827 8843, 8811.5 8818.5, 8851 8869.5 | -1.7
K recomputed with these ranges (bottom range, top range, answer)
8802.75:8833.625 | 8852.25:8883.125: 0.98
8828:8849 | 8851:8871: 0.93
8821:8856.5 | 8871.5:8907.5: 1.01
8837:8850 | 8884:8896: 1.04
